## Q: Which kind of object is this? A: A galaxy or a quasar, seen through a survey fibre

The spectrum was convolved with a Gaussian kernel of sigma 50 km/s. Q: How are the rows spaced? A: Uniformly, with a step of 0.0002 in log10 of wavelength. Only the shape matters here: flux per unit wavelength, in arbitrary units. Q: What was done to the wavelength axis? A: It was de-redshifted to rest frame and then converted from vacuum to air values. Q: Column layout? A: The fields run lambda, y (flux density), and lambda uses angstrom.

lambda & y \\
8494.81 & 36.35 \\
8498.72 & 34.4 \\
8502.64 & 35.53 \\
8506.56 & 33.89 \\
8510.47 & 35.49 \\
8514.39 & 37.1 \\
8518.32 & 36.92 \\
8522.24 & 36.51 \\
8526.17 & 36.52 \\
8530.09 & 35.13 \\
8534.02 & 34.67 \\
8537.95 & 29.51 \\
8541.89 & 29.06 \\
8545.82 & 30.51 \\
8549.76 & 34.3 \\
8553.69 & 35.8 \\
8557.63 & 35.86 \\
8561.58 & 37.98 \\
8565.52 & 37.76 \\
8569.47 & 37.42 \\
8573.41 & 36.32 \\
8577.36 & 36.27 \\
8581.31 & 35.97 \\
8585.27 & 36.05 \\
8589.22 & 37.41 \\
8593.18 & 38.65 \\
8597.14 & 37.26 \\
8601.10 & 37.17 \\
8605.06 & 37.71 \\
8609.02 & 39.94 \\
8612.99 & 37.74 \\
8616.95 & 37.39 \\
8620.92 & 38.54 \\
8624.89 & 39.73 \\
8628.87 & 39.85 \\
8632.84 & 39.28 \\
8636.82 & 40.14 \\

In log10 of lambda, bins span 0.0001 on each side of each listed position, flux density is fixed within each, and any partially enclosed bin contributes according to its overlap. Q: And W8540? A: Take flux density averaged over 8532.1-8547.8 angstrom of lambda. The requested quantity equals 30.9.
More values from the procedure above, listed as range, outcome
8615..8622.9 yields 38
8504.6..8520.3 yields 35.9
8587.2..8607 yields 37.6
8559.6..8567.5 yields 37.8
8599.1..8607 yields 37.4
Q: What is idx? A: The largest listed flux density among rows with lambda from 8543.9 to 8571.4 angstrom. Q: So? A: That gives 37.98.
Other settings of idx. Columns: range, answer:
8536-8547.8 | 30.51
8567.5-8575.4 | 37.42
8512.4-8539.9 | 37.1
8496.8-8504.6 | 35.53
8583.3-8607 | 38.65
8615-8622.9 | 38.54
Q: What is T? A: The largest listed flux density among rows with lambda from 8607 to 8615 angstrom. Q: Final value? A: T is 39.94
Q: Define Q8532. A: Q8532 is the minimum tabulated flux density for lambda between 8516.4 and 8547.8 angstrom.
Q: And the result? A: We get 29.06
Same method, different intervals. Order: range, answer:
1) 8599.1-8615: 37.17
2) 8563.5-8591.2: 35.97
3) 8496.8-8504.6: 34.4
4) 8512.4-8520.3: 36.92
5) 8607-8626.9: 37.39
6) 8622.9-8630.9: 39.73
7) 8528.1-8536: 34.67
